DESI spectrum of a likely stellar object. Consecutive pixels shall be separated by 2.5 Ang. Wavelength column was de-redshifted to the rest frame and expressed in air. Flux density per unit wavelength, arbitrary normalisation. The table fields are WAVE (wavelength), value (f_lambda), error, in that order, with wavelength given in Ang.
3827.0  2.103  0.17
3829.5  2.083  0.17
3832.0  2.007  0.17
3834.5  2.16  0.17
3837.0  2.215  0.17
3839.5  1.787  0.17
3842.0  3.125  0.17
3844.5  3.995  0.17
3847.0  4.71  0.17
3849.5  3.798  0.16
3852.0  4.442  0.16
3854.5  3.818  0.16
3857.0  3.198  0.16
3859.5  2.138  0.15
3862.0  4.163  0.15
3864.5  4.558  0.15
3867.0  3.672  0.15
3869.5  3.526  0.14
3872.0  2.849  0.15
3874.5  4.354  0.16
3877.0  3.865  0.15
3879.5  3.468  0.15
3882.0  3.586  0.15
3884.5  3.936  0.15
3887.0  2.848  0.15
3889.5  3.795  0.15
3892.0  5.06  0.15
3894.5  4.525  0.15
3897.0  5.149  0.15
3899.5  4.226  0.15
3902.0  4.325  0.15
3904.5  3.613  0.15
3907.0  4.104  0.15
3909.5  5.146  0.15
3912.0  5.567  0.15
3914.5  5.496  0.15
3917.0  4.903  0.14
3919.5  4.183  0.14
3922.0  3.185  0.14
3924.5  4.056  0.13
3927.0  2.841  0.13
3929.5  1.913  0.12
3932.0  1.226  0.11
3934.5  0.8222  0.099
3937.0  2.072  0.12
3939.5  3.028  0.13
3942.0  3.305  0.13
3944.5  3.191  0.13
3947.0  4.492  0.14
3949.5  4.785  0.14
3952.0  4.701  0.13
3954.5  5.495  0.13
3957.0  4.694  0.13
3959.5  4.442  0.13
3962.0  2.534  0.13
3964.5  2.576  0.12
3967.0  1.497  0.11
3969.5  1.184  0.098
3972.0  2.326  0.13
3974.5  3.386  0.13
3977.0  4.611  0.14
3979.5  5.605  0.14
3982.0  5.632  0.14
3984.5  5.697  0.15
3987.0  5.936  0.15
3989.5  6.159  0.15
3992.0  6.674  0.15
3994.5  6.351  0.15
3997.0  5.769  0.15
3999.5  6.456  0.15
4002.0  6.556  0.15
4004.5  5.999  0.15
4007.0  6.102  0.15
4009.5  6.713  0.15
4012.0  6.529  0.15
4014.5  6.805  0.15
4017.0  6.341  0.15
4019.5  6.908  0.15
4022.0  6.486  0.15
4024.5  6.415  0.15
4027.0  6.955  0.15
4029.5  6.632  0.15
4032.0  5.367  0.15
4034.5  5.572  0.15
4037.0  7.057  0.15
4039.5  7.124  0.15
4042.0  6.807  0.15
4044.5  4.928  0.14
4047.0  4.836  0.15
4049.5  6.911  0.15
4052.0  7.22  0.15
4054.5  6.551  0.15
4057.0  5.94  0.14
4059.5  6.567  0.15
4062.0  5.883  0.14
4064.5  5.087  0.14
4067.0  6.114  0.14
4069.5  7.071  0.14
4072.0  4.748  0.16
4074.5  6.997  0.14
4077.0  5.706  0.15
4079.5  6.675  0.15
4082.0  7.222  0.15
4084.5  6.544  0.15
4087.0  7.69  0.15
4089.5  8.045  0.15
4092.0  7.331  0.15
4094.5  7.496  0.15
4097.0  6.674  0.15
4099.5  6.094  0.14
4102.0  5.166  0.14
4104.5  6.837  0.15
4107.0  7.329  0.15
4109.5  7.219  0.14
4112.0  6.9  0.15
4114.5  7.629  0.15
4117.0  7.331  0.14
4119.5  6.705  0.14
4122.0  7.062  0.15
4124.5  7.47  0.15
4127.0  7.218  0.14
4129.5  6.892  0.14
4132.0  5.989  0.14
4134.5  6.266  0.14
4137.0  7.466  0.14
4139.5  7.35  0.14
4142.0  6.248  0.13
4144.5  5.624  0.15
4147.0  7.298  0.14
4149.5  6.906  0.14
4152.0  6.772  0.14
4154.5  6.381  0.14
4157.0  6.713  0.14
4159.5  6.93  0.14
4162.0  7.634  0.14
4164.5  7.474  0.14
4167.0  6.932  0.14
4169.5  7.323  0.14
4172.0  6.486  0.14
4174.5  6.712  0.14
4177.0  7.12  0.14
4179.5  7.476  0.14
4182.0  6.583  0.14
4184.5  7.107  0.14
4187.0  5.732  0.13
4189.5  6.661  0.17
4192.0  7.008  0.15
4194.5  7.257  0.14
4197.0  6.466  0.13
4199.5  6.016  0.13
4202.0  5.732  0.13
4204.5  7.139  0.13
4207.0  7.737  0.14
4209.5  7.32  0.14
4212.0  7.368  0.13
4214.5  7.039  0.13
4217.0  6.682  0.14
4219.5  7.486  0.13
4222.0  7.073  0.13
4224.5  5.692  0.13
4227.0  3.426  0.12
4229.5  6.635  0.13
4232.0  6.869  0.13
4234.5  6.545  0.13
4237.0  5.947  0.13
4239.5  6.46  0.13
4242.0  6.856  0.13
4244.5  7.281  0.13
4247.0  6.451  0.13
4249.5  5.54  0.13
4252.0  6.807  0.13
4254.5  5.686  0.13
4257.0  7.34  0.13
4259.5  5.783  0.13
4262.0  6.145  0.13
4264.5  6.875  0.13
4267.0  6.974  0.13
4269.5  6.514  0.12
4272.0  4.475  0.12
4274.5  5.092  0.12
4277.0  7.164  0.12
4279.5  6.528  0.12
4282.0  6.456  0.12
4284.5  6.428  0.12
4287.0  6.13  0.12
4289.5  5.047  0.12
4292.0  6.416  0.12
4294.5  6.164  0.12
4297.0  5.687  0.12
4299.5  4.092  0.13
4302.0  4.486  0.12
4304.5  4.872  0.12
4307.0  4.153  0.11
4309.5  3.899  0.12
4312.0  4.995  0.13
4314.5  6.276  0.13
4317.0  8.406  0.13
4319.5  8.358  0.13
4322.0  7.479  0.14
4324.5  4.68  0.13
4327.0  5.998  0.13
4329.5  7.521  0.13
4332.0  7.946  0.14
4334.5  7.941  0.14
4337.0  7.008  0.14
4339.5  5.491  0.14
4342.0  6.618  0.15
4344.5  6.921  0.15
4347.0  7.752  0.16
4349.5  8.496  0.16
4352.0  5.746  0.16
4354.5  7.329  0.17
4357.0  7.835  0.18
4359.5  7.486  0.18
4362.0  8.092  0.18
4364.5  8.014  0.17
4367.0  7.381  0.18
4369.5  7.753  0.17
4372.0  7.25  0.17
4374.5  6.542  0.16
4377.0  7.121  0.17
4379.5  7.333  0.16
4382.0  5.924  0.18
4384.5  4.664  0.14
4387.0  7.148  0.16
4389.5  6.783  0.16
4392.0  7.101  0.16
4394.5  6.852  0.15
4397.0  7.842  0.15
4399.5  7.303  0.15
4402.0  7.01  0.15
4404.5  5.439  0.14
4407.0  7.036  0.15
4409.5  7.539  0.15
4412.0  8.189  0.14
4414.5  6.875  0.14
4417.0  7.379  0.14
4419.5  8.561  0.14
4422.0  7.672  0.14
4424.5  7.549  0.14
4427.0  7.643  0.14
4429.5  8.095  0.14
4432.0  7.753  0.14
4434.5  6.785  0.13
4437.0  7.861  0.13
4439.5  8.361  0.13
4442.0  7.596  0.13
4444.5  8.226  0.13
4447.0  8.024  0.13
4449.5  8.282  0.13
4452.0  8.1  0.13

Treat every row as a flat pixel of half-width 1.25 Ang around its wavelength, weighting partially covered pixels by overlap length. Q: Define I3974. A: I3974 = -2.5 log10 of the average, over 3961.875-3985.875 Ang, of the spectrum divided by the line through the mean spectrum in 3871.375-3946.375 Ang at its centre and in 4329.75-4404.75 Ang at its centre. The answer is 0.180 mag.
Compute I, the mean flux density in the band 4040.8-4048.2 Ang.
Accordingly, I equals 5.52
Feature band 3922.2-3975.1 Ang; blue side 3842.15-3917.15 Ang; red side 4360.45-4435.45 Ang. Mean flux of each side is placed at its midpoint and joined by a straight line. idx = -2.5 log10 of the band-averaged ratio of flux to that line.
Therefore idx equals 0.41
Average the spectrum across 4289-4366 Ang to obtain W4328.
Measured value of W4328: 6.51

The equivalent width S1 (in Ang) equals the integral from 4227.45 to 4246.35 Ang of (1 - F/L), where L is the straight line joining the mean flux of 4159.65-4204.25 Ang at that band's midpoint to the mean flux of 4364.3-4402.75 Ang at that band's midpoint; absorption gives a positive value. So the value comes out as 1.0 Ang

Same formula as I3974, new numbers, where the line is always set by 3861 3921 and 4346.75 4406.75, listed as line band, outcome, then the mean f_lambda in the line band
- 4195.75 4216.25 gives -0.13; 6.85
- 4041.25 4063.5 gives -0.19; 6.16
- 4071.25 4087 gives -0.21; 6.47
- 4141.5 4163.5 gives -0.17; 6.75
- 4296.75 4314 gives 0.40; 4.61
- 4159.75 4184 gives -0.20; 7.08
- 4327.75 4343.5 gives -0.03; 7.05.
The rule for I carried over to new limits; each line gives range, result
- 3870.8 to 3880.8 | 3.64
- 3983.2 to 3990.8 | 5.93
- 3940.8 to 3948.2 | 3.66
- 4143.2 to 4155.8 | 6.6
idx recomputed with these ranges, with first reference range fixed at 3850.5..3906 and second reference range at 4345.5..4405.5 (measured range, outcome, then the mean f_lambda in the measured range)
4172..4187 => -0.18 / 6.85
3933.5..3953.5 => 0.27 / 3.36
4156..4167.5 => -0.25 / 7.16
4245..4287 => 0.02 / 6.28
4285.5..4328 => 0.17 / 5.72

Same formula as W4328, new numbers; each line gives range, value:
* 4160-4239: 6.73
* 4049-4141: 6.74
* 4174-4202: 6.7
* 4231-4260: 6.48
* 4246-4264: 6.27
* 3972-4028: 6.01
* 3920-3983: 3.34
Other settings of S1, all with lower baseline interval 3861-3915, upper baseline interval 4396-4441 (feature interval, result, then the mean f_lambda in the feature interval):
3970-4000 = -3.0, 5.25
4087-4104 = -4.4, 6.87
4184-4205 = -1.5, 6.53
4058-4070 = -1.9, 6.08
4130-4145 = -2.2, 6.55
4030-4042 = -3.0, 6.36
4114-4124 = -2.8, 7.17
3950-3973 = 6.3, 3.33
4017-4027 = -3.2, 6.61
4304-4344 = 3.0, 6.39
